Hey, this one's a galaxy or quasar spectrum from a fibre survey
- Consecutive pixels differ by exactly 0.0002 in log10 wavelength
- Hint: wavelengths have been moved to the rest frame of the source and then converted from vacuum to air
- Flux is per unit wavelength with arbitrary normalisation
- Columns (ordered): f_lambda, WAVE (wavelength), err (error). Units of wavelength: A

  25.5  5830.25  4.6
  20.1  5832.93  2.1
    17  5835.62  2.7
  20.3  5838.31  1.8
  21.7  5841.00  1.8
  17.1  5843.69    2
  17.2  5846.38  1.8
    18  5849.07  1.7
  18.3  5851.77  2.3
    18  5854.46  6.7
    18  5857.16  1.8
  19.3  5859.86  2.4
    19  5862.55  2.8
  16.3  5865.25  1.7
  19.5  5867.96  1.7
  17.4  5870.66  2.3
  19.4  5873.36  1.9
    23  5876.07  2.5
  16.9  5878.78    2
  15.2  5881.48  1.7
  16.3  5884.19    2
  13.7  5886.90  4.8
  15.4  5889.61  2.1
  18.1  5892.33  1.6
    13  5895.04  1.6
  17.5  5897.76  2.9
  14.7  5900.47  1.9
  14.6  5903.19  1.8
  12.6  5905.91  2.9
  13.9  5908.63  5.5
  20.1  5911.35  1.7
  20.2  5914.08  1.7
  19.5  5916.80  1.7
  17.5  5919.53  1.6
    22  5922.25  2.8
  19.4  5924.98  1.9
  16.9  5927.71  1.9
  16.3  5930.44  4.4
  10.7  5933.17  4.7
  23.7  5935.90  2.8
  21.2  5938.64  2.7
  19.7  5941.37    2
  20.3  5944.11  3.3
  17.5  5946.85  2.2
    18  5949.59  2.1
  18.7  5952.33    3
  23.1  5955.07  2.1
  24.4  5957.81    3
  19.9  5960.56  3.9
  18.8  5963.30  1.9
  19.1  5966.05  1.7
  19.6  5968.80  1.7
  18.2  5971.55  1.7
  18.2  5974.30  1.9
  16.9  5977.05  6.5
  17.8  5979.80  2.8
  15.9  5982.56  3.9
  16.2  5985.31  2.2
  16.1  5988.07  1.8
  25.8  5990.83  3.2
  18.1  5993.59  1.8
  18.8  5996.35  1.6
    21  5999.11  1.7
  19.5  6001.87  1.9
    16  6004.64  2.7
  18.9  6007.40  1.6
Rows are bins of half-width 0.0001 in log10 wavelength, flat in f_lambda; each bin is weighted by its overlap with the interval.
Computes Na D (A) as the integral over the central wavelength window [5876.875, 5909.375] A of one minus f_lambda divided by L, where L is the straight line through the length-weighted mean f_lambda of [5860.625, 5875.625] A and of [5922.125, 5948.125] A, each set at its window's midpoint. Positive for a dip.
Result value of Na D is 5.80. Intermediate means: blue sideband 18.6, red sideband 18.6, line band 15.3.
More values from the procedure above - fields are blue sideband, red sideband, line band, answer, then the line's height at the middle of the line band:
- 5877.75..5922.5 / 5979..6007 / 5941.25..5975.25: -3.7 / 17.7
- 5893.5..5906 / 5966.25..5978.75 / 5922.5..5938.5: -1.7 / 16.2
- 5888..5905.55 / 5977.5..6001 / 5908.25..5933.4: -3.0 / 16.2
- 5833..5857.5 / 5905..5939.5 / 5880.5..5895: 2.2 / 18.2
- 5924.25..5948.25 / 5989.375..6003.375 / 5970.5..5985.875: 2.1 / 19.9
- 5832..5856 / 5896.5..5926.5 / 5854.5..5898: 1.6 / 18.1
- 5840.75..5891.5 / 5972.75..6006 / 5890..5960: -0.2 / 18.1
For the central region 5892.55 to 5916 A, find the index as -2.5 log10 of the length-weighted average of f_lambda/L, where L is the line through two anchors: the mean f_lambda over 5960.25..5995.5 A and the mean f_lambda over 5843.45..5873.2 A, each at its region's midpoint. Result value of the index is 0.14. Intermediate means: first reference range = 18.1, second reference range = 18.5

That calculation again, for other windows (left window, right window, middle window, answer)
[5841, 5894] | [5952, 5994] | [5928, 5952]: 0.02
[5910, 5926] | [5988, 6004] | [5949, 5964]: -0.04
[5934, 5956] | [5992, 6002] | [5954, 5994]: 0.03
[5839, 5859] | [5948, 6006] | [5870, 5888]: 0.07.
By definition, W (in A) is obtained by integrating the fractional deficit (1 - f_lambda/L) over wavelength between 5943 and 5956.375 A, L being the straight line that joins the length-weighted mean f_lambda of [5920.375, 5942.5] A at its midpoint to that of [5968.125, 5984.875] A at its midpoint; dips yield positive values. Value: -0.9 A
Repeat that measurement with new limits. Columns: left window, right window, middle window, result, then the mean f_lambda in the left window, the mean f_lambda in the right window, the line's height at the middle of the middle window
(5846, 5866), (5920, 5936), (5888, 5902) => 1.7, 18.1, 17.7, 17.9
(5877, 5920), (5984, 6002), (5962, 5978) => 0.1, 16.2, 19.4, 18.6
